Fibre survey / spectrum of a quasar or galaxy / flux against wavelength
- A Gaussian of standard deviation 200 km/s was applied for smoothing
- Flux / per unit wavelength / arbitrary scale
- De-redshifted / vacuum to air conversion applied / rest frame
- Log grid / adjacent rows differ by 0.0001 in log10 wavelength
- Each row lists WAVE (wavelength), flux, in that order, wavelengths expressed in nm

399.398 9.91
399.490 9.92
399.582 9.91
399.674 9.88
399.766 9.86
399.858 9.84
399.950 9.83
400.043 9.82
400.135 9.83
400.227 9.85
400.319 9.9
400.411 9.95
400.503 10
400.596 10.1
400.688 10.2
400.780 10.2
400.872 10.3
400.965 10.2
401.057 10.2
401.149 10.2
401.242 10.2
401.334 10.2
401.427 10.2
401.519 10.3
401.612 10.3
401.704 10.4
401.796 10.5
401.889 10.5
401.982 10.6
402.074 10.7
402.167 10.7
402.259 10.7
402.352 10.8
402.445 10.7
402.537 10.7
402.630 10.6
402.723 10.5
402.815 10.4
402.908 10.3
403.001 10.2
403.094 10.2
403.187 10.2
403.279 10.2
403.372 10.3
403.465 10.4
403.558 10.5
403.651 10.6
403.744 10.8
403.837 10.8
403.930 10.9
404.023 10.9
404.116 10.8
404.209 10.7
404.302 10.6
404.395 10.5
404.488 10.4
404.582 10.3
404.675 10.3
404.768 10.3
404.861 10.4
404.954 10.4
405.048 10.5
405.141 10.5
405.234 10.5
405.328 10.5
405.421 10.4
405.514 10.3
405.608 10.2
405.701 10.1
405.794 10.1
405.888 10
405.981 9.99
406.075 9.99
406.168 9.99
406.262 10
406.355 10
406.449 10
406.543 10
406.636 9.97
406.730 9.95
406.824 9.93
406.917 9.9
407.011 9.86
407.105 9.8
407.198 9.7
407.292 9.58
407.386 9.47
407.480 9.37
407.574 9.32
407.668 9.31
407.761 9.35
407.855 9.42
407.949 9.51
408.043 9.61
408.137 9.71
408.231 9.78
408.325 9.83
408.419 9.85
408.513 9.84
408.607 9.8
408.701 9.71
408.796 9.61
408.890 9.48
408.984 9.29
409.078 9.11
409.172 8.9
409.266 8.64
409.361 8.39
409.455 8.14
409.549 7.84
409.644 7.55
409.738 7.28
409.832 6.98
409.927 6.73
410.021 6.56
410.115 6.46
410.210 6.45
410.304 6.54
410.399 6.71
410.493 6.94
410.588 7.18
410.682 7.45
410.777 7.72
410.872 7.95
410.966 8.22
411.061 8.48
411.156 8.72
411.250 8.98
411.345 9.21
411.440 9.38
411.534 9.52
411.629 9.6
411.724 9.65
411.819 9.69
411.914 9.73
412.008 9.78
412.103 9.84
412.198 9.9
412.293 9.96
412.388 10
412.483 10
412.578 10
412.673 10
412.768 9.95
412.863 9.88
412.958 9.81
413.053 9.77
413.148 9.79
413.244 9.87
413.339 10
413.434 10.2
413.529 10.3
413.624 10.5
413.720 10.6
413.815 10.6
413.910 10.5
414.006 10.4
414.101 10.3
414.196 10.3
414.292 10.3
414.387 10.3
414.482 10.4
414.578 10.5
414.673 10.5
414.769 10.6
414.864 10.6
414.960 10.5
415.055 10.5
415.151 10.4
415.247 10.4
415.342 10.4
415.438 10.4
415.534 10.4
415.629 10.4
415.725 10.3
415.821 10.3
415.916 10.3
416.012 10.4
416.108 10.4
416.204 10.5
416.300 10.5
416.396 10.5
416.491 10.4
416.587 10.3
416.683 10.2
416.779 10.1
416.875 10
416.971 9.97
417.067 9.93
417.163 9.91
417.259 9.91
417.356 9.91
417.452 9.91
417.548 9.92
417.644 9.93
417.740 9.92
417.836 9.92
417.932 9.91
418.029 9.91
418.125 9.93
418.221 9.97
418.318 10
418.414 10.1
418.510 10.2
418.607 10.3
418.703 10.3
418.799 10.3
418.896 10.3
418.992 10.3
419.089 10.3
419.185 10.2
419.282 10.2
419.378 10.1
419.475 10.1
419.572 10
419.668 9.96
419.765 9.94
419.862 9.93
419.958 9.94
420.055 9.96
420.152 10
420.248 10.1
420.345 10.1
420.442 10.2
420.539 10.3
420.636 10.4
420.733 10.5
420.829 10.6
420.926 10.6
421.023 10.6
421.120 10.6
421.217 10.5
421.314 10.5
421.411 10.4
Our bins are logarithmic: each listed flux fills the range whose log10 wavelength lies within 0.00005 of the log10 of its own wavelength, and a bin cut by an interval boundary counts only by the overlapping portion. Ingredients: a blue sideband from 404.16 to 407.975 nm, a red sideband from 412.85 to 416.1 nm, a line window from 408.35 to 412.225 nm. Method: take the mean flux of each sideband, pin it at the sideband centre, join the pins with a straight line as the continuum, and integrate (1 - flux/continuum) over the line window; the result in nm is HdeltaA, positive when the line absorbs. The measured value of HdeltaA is 0.65 nm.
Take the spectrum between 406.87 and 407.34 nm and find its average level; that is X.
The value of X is 9.78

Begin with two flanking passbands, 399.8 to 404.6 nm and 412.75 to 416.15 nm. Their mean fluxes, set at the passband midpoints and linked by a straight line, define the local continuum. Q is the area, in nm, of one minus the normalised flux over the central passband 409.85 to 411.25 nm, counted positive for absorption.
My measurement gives 0.404 nm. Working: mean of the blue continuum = 10.4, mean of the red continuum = 10.3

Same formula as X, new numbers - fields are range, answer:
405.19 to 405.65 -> 10.4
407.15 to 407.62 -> 9.49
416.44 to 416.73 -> 10.3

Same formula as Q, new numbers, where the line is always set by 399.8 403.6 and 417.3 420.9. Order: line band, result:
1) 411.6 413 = 0.044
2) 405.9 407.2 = 0.037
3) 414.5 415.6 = -0.035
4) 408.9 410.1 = 0.265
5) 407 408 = 0.070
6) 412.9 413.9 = 0.001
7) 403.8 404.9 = -0.034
